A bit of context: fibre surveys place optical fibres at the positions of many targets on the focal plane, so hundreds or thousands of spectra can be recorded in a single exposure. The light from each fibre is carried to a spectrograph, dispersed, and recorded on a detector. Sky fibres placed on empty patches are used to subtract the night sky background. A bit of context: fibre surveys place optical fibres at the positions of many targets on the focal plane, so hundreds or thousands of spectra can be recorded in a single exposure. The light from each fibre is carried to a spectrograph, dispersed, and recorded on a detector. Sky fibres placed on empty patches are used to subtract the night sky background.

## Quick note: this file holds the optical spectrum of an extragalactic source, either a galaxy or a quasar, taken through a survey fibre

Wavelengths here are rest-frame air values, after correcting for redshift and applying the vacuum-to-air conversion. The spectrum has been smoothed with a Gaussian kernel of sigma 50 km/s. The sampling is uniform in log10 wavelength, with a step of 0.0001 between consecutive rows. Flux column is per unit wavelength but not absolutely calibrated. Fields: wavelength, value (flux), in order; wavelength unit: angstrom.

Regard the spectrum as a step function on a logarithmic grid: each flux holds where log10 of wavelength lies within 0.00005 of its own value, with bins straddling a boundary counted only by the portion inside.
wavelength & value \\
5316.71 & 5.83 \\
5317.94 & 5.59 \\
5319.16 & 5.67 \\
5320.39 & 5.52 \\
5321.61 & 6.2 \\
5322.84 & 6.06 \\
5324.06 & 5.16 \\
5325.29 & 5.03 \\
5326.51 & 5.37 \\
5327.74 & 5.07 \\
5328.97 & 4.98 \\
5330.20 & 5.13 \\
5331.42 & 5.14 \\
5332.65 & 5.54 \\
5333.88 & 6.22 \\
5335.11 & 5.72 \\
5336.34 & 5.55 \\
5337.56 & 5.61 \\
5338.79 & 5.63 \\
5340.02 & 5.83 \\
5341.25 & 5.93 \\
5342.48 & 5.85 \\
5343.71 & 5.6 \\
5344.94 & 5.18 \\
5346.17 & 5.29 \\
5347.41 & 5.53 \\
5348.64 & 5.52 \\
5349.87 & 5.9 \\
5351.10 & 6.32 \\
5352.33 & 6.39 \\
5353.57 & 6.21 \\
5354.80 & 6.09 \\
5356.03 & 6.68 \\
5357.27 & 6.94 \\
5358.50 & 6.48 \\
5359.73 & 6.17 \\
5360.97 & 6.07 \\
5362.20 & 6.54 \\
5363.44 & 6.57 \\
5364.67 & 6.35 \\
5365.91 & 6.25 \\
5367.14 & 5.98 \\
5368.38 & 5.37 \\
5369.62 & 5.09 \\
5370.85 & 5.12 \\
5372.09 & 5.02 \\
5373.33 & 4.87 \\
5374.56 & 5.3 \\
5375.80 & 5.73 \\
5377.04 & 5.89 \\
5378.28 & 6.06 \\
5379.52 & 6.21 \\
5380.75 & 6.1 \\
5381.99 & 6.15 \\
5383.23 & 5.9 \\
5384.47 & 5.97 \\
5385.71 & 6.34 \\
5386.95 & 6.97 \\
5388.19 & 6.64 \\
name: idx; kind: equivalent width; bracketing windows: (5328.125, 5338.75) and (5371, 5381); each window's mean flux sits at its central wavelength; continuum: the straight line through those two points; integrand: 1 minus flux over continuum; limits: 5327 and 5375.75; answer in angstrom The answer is -2.0 angstrom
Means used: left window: 5.49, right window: 5.61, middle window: 5.77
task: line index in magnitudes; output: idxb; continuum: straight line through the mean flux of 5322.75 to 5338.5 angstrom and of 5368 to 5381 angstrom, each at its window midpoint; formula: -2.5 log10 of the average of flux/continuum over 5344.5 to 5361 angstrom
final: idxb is -0.11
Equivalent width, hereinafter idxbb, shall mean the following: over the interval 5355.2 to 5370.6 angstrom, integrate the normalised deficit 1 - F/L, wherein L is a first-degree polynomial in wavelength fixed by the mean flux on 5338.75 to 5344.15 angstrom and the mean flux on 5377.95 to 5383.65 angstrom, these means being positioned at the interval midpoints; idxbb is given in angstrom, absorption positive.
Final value -0.6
